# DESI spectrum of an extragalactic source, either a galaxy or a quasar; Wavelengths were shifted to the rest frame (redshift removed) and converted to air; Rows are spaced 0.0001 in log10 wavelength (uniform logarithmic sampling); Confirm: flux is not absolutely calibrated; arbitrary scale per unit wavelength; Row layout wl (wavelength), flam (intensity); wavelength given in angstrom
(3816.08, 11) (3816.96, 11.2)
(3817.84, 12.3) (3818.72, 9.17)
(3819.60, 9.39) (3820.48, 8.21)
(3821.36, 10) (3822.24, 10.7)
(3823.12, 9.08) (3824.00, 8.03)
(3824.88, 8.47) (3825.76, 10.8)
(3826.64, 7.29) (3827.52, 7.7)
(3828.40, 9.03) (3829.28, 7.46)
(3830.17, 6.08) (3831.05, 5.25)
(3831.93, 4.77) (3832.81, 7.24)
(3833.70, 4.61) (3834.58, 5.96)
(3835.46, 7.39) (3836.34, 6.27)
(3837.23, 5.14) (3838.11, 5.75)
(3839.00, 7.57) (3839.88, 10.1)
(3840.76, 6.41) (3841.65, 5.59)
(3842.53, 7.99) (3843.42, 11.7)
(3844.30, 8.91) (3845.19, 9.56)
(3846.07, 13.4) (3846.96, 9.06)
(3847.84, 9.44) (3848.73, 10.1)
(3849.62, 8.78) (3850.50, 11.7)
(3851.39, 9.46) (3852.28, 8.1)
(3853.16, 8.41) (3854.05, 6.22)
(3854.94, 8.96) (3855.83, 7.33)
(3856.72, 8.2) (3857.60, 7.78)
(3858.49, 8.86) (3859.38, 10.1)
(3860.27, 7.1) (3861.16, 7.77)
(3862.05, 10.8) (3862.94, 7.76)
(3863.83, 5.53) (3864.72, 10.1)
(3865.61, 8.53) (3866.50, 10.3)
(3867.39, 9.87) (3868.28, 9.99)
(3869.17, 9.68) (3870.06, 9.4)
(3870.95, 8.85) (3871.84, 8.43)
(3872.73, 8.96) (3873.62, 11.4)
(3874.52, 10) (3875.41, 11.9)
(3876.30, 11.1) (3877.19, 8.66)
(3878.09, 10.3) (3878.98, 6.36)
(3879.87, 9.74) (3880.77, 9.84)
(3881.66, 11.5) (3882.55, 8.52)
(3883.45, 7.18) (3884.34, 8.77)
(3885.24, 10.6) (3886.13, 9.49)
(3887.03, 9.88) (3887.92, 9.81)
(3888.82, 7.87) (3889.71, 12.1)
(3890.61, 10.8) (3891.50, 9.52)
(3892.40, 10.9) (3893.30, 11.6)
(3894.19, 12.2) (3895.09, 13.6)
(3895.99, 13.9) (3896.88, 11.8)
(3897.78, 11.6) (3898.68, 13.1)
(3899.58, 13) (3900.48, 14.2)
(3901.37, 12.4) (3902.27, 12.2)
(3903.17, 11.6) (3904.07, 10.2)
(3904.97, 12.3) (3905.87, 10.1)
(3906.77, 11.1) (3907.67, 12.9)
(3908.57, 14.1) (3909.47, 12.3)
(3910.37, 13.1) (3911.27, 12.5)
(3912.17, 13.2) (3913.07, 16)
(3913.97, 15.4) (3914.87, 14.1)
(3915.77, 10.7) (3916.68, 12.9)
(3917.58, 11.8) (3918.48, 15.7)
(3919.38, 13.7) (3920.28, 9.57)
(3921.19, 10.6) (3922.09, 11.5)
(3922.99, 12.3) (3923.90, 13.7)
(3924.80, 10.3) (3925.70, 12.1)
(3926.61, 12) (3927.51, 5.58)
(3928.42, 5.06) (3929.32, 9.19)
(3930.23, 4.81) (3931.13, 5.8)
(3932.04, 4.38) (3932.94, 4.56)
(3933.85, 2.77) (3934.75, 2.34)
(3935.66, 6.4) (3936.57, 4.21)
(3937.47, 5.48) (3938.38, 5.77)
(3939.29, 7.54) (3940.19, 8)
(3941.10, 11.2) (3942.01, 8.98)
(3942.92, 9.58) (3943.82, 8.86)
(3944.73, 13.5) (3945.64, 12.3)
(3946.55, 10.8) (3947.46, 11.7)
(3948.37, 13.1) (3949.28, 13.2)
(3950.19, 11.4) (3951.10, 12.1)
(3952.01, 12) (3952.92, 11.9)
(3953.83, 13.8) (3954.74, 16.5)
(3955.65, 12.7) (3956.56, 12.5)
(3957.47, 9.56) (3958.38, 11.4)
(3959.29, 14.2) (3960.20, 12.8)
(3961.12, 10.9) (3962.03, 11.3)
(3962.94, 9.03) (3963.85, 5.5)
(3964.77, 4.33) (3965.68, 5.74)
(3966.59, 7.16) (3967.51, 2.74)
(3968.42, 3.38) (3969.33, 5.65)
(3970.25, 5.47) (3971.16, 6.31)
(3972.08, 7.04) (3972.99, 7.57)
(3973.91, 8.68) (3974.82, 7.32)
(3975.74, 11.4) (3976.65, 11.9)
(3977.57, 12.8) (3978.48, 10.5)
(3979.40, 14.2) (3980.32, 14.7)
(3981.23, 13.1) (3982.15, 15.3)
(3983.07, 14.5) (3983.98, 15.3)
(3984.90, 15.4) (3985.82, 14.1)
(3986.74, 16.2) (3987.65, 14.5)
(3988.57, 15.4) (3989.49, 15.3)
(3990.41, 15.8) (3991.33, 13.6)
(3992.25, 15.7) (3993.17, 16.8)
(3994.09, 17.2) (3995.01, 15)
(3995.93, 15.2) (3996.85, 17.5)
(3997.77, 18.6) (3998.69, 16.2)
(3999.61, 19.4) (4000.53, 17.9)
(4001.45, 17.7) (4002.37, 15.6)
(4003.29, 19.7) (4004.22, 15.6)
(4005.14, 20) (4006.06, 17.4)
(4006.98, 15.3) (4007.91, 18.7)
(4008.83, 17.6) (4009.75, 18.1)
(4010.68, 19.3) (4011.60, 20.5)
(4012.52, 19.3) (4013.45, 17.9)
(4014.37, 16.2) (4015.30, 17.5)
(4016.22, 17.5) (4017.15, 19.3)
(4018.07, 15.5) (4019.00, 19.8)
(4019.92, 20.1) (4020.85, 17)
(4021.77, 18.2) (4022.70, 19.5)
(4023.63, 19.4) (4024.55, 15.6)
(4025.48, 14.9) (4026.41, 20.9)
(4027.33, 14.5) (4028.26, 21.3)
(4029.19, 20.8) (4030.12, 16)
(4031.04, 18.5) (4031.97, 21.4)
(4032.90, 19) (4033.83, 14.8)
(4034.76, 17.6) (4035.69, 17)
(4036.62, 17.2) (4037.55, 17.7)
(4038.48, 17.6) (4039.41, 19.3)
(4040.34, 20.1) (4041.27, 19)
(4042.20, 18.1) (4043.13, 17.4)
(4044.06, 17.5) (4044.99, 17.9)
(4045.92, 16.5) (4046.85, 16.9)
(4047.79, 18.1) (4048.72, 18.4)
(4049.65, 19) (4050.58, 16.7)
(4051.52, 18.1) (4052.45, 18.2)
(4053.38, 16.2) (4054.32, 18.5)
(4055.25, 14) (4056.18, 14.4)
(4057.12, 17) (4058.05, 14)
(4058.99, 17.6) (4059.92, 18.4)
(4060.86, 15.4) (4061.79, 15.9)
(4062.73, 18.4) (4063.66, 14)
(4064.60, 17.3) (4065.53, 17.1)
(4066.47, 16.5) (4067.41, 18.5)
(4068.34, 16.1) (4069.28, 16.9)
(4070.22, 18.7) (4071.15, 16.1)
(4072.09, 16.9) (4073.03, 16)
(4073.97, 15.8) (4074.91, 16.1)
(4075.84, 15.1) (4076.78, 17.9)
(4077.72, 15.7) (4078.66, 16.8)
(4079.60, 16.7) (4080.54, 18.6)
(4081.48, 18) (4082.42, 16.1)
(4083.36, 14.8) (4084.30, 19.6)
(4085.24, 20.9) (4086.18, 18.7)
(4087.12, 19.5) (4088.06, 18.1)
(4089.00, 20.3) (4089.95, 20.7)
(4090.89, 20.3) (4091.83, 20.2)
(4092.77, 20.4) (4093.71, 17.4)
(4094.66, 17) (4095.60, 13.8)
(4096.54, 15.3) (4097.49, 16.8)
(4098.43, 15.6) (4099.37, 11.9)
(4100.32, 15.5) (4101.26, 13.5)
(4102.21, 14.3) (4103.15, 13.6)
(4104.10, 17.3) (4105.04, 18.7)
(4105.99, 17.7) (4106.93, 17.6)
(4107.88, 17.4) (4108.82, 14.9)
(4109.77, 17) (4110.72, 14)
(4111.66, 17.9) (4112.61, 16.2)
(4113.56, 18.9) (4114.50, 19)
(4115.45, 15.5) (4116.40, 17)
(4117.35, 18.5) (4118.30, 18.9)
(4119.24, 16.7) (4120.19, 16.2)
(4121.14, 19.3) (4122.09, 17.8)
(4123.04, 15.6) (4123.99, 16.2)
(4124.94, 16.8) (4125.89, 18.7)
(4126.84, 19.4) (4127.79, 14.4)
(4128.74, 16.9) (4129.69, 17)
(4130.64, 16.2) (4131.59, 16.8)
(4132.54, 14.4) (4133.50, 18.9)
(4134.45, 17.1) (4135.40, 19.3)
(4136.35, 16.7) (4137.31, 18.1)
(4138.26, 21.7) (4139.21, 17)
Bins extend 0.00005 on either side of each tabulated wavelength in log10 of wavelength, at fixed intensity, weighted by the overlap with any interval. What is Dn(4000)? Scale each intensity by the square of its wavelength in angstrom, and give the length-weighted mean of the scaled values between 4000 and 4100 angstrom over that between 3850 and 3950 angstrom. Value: 1.88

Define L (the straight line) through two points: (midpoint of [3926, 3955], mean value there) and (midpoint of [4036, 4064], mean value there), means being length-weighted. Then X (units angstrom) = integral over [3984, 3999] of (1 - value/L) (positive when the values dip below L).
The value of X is -3.5 angstrom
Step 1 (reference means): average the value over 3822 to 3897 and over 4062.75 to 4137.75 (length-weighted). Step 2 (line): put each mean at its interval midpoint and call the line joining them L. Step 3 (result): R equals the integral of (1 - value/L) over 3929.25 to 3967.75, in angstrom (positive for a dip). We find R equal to 9.1 angstrom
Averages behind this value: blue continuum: 8.97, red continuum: 17.1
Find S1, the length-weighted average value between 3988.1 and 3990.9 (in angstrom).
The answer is 15.4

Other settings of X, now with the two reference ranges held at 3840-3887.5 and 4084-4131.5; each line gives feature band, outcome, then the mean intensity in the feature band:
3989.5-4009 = -4.72 angstrom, 16.9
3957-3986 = 6.39 angstrom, 9.94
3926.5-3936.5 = 5.21 angstrom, 5.44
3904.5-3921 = -3.15 angstrom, 12.8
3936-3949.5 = 2.59 angstrom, 9.53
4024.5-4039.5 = -3.27 angstrom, 17.9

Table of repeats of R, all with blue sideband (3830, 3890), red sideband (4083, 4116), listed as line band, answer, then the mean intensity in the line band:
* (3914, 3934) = 1.8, 9.91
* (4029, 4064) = -5.0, 17.4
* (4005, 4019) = -3.9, 18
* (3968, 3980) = 3.8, 8.72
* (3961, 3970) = 4.4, 6.39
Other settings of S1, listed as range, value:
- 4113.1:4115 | 19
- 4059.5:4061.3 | 16.8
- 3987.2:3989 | 14.9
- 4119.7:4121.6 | 17.7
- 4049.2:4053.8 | 17.7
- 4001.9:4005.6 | 17.7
